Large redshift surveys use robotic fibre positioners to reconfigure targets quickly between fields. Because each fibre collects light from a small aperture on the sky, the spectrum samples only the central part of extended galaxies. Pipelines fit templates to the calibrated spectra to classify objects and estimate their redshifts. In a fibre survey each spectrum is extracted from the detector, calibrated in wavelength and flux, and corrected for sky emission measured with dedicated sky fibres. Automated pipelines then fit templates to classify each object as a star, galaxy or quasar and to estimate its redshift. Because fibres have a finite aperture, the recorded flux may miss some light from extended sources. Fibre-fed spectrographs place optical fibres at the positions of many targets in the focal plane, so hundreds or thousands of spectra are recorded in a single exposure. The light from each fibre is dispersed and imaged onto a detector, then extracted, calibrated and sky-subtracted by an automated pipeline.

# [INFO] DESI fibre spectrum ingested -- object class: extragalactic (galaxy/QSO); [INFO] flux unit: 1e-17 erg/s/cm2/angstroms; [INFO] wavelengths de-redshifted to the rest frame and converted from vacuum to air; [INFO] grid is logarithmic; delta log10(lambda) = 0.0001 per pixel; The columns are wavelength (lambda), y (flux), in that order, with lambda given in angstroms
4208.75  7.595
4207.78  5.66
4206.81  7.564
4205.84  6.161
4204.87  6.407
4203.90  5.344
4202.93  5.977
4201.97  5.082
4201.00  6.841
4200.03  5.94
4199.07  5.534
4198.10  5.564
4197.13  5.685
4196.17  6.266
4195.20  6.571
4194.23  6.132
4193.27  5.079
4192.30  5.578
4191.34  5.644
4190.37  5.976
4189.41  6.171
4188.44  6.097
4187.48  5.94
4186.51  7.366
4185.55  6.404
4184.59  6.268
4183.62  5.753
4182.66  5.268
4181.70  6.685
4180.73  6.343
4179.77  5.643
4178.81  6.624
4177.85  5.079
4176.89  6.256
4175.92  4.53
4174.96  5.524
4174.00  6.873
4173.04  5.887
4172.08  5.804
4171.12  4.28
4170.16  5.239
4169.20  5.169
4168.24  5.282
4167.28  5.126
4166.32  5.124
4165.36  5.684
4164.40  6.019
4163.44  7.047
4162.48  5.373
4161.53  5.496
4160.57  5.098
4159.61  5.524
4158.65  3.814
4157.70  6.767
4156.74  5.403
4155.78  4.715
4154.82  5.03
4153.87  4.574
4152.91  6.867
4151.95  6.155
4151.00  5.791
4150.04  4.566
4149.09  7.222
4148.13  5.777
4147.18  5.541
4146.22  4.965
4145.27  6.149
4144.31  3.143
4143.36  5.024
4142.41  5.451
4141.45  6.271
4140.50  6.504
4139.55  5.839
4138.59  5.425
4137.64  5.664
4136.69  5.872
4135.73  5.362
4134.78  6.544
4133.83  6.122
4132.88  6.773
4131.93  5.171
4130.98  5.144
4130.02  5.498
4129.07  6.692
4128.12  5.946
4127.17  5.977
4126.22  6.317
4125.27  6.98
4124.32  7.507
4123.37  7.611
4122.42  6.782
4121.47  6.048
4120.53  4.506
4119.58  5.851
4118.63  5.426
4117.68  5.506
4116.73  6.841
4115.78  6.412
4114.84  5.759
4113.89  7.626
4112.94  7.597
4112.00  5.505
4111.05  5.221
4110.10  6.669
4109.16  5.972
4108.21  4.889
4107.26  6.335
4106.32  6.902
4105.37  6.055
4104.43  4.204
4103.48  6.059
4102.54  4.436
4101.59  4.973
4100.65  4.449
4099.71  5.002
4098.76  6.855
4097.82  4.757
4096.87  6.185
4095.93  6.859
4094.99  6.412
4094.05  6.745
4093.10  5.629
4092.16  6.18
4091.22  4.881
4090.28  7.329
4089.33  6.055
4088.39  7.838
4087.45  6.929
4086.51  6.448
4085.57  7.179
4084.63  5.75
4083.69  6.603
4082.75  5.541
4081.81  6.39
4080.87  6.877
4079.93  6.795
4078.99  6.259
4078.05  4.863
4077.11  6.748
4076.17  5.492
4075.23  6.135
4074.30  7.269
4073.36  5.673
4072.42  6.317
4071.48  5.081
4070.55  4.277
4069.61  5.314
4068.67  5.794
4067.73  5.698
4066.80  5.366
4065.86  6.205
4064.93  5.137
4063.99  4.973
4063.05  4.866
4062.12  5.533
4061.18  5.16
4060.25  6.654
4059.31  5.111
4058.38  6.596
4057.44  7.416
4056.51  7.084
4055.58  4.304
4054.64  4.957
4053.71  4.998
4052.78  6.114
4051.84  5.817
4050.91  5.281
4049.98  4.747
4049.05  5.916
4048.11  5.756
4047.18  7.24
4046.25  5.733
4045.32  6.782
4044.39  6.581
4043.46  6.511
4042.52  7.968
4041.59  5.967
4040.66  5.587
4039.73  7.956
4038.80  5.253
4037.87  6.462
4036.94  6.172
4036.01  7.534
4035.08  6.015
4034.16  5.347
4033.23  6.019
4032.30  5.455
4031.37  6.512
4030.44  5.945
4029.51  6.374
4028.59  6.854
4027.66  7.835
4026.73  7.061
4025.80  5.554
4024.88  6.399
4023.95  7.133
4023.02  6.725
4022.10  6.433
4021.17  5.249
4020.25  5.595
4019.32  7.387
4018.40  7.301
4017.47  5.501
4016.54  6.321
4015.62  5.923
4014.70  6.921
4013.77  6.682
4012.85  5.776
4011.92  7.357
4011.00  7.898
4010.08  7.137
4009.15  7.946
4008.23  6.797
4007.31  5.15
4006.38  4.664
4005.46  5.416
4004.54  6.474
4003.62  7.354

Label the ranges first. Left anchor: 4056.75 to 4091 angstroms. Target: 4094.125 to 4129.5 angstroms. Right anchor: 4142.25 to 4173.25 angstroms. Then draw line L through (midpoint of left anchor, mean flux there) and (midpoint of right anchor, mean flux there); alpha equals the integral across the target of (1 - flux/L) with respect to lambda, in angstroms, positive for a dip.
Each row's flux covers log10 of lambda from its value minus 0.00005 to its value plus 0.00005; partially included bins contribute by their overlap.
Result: -1.7 angstroms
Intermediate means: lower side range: 6.05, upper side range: 5.42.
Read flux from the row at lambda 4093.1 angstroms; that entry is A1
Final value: 5.629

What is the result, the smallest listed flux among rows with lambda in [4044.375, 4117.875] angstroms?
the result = 4.204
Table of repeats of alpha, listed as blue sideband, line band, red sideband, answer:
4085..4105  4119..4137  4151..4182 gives -1.1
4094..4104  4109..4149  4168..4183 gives -2.3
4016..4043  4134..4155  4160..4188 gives 0.9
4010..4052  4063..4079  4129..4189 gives 1.4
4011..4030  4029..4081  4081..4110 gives 2.9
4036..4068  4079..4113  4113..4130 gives 0.8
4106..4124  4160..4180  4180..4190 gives 2.0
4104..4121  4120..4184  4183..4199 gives 2.7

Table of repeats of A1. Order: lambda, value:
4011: 7.898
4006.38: 4.664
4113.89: 7.626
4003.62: 7.354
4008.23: 6.797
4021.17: 5.249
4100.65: 4.449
